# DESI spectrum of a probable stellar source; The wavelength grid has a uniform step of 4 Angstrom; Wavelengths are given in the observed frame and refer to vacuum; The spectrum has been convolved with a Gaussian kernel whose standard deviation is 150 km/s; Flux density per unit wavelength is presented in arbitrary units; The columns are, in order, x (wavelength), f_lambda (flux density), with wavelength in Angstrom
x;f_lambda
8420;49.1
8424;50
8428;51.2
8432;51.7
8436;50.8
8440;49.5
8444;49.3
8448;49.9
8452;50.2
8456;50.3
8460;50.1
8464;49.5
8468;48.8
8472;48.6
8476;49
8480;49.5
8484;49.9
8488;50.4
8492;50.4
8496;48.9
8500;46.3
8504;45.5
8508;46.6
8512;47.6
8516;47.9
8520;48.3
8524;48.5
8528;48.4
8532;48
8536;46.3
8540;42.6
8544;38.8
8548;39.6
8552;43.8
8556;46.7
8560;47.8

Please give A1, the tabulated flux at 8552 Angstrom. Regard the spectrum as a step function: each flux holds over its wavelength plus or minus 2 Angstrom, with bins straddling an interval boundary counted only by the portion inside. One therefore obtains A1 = 43.8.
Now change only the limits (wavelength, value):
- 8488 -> 50.4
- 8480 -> 49.5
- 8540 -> 42.6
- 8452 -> 50.2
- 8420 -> 49.1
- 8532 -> 48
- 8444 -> 49.3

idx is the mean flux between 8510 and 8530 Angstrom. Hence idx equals 48.1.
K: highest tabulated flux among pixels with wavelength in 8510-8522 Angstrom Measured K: 48.3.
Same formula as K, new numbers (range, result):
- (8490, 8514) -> 50.4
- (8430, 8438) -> 51.7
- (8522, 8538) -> 48.5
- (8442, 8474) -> 50.3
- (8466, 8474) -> 48.8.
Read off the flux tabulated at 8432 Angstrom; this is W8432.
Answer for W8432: 51.7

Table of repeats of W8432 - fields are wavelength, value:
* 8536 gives 46.3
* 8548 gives 39.6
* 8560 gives 47.8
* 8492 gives 50.4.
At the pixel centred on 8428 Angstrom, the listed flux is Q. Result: 51.2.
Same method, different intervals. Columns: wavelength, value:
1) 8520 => 48.3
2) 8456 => 50.3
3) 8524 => 48.5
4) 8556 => 46.7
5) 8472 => 48.6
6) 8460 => 50.1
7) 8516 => 47.9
